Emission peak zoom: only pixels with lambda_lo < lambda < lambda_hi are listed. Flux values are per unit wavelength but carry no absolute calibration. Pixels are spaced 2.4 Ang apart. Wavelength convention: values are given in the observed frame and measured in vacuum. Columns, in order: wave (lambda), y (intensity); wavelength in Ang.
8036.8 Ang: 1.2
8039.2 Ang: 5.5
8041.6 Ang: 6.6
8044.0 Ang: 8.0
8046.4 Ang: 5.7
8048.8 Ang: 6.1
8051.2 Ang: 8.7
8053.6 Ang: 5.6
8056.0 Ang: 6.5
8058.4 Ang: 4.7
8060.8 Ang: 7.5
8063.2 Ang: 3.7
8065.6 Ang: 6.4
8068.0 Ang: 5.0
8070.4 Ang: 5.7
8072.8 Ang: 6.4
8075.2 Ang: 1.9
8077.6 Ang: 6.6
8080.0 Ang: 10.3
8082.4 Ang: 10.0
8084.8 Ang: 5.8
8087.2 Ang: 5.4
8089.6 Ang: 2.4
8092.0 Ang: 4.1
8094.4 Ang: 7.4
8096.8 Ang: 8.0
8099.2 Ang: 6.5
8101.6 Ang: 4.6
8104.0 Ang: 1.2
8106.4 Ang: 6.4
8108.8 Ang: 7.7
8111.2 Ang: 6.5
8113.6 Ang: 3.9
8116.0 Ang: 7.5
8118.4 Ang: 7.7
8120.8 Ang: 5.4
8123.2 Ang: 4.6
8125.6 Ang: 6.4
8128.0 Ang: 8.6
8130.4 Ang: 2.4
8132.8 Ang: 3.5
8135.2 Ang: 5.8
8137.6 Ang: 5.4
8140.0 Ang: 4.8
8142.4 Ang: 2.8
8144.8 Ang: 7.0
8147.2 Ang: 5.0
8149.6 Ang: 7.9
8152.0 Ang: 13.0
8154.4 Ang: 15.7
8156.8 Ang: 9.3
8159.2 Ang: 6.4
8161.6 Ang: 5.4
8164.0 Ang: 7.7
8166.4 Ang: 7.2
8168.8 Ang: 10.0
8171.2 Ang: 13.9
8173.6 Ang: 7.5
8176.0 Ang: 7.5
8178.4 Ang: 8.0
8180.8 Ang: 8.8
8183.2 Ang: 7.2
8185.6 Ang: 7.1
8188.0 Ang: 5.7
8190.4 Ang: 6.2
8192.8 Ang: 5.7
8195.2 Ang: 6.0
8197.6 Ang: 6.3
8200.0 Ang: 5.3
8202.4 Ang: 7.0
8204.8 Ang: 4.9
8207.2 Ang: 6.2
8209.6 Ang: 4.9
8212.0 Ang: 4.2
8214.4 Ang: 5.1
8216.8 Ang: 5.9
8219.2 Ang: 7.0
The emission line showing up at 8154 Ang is [S II]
